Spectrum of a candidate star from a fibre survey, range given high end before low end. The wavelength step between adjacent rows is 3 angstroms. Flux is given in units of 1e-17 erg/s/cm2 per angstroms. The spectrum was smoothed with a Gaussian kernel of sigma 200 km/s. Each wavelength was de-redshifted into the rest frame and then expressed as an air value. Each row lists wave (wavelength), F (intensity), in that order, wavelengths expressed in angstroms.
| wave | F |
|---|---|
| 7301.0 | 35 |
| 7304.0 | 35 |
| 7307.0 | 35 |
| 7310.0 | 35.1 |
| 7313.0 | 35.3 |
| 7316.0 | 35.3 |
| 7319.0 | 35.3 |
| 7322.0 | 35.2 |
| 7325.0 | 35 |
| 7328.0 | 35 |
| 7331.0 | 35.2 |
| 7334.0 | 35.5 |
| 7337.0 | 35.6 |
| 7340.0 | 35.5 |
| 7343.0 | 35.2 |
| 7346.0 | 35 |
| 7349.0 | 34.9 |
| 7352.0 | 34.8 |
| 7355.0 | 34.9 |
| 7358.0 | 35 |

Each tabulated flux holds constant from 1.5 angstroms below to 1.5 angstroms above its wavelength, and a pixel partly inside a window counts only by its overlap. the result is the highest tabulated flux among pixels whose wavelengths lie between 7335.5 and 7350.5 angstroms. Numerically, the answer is 35.6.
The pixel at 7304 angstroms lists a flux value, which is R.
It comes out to 35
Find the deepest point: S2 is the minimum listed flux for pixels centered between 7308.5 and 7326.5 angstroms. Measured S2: 35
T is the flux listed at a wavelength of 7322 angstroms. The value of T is 35.2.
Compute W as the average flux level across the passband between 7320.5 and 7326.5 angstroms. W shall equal 35.1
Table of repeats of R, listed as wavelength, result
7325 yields 35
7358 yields 35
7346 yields 35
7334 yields 35.5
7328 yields 35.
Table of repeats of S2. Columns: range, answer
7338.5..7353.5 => 34.8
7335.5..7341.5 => 35.5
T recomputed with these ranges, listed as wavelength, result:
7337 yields 35.6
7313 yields 35.3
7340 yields 35.5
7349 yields 34.9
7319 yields 35.3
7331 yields 35.2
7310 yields 35.1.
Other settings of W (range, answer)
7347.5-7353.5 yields 34.8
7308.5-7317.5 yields 35.2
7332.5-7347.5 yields 35.4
